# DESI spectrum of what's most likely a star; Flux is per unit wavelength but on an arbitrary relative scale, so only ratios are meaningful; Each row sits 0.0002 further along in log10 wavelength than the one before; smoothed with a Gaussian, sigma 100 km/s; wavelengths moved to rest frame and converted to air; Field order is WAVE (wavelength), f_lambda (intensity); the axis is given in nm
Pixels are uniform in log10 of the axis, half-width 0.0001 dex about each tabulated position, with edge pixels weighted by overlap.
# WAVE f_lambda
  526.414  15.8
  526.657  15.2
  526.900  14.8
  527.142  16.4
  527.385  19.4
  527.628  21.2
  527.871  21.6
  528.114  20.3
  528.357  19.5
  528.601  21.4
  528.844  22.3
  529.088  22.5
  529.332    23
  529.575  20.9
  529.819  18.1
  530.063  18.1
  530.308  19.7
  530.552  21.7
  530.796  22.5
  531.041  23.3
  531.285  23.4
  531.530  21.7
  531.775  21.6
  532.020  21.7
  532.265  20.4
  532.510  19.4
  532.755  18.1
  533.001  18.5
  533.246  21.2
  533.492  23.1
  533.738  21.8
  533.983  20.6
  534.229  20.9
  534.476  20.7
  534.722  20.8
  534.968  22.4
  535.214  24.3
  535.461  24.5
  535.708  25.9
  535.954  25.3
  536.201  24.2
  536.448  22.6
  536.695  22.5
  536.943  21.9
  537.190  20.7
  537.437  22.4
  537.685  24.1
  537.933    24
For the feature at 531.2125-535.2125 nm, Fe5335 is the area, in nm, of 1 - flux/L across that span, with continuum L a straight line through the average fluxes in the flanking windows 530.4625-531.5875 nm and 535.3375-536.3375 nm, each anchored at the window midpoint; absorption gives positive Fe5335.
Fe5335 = 0.43 nm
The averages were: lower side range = 22.6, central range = 21.1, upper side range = 24.9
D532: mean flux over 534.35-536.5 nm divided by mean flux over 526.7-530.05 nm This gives 1.18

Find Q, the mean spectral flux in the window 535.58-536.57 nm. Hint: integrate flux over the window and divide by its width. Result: 24.5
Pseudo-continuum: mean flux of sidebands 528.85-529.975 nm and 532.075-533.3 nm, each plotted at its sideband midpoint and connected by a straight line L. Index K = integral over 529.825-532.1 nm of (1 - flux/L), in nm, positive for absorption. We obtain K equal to -0.11 nm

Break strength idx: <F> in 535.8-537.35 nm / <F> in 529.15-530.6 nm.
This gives 1.13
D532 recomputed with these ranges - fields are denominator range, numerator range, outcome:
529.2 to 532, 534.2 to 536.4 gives 1.09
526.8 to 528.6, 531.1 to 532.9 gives 1.09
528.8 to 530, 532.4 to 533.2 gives 0.89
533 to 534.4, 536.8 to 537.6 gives 1.03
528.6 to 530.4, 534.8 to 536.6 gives 1.16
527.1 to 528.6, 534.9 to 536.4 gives 1.22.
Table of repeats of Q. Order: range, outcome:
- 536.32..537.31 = 21.9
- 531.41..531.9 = 21.6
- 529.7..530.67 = 19.4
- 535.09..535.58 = 24.4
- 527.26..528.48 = 20.4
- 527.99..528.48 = 19.9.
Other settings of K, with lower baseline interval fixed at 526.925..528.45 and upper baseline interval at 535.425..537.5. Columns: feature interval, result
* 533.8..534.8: 0.069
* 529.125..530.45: 0.013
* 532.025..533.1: 0.109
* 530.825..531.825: -0.072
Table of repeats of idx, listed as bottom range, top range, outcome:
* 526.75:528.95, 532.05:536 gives 1.11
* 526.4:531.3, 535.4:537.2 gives 1.17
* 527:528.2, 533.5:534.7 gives 1.08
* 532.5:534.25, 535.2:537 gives 1.17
